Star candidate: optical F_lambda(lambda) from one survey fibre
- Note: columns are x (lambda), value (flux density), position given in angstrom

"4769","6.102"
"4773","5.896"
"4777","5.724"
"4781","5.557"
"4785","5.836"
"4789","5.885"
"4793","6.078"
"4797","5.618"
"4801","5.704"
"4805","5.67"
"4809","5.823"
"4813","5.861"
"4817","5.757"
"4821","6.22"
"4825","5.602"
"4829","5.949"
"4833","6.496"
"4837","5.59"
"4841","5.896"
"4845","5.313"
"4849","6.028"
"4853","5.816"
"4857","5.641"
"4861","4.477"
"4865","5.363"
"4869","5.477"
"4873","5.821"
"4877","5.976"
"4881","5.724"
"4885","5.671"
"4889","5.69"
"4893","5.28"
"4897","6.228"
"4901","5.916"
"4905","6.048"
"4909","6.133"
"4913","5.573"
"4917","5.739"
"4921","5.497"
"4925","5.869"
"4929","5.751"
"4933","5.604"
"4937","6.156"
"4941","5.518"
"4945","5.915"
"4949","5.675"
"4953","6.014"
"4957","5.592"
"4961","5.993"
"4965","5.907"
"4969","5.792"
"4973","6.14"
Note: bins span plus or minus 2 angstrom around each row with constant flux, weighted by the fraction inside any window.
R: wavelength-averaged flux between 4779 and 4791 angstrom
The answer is 5.76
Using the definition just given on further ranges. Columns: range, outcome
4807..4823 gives 5.92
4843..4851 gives 5.67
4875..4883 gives 5.85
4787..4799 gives 5.86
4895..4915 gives 5.98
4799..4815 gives 5.76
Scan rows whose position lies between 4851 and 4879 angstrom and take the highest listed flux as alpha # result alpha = 5.976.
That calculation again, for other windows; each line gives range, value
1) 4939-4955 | 6.014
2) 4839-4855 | 6.028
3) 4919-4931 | 5.869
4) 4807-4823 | 6.22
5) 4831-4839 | 6.496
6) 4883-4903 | 6.228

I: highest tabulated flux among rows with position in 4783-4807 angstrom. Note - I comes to 6.078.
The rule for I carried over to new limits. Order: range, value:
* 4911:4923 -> 5.739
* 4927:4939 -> 6.156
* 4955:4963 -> 5.993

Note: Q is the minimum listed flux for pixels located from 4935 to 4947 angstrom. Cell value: 5.518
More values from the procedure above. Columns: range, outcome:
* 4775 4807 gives 5.557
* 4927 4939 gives 5.604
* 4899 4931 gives 5.497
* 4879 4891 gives 5.671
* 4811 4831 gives 5.602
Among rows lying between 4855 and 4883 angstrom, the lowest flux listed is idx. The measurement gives 4.477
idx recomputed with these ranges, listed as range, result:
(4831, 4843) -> 5.59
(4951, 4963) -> 5.592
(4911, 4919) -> 5.573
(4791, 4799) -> 5.618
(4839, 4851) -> 5.313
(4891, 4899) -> 5.28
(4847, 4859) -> 5.641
